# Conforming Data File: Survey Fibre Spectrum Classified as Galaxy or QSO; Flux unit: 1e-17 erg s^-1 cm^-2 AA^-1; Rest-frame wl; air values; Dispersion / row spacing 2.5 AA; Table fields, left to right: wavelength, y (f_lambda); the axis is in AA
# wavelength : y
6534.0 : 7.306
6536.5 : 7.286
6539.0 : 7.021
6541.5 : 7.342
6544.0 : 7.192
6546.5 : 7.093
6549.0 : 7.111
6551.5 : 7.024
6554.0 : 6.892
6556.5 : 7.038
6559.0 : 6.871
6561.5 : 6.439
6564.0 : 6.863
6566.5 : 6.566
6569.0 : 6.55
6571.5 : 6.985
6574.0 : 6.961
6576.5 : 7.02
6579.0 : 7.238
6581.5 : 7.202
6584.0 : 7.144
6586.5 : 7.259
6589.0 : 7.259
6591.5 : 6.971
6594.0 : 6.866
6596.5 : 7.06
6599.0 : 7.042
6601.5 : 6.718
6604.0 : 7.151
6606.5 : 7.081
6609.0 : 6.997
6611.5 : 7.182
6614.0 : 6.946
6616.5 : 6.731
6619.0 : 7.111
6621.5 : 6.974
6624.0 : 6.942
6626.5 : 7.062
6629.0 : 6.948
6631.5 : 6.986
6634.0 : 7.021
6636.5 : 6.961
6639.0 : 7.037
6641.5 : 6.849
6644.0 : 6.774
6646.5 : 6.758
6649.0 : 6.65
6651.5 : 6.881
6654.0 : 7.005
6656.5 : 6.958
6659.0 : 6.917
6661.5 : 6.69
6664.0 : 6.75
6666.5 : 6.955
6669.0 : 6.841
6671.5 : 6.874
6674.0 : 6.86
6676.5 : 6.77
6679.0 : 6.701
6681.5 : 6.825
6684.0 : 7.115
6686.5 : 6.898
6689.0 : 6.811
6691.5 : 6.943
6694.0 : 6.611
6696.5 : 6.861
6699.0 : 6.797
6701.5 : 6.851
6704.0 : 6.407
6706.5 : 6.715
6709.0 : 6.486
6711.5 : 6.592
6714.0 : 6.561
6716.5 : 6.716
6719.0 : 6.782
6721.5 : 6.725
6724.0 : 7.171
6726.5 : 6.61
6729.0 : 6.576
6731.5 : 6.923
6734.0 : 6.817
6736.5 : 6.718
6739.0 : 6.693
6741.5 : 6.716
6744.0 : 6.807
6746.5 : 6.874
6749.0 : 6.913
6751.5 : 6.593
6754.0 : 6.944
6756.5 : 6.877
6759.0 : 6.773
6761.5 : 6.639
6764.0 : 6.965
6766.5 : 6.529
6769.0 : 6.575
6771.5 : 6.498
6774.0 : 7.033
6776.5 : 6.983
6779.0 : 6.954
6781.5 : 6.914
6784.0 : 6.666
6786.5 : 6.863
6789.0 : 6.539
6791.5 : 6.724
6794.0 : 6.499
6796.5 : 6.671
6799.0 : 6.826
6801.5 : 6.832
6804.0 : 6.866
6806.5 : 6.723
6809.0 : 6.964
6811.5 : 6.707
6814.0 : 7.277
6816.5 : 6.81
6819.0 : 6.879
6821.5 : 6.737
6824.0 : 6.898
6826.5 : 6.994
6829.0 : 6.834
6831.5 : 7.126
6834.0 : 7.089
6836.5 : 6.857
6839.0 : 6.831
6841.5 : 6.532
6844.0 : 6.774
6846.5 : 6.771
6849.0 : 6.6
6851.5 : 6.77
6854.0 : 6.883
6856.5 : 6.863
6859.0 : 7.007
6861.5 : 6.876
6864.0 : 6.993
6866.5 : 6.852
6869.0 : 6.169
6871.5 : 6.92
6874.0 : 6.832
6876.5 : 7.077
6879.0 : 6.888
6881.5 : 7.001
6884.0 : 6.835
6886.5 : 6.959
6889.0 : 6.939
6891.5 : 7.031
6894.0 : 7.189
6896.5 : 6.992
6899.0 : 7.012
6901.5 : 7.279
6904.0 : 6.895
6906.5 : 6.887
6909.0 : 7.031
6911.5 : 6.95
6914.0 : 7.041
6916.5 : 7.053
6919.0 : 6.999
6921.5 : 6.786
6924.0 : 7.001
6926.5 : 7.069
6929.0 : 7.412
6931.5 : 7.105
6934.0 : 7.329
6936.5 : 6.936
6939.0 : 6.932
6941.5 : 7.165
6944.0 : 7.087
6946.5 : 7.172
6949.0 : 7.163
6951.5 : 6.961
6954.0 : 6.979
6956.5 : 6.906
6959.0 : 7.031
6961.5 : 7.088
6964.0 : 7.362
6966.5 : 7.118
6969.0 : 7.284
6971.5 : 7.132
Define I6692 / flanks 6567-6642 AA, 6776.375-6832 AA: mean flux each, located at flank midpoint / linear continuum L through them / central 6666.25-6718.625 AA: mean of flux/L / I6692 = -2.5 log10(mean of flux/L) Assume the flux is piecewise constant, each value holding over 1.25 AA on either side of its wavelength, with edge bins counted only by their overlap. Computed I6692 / 0.03 mag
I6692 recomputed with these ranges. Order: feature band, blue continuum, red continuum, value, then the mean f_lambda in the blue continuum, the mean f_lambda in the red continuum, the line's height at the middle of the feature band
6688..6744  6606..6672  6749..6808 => 0.02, 6.92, 6.76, 6.83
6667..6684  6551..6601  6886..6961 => 0.02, 6.96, 7.04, 6.98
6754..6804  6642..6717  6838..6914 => 0.01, 6.79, 6.89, 6.84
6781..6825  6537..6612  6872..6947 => 0.04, 7.01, 7.03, 7.02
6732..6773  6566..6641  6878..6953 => 0.04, 7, 7.04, 7.02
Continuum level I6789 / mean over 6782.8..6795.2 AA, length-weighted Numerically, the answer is 6.66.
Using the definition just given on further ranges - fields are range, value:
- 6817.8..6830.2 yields 6.87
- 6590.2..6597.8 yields 6.97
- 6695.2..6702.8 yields 6.83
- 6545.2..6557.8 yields 7.03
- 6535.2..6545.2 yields 7.21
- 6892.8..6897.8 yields 7.09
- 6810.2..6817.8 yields 6.93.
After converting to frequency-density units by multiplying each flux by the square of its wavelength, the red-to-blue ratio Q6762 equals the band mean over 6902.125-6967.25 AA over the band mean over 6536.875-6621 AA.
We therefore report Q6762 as 1.1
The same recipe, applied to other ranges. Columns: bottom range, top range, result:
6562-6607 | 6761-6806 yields 1.03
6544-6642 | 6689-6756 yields 1.00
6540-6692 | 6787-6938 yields 1.07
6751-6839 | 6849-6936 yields 1.05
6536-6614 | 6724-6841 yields 1.03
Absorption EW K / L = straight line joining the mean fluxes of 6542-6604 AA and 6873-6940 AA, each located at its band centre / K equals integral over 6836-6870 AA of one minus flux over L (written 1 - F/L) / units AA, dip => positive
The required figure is 1.2 AA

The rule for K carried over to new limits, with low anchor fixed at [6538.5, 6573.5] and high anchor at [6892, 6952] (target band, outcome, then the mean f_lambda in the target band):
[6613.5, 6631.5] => 0.0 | 6.96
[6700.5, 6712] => 0.6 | 6.61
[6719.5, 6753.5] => 1.0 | 6.78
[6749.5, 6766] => 0.5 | 6.79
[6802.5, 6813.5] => 0.3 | 6.85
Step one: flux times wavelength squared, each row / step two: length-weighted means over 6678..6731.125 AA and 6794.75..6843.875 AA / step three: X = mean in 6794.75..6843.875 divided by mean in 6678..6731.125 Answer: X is 1.05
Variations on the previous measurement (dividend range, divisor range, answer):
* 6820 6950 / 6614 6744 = 1.08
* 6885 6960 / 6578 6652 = 1.10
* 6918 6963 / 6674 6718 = 1.12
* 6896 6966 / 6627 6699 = 1.11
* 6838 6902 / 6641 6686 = 1.07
